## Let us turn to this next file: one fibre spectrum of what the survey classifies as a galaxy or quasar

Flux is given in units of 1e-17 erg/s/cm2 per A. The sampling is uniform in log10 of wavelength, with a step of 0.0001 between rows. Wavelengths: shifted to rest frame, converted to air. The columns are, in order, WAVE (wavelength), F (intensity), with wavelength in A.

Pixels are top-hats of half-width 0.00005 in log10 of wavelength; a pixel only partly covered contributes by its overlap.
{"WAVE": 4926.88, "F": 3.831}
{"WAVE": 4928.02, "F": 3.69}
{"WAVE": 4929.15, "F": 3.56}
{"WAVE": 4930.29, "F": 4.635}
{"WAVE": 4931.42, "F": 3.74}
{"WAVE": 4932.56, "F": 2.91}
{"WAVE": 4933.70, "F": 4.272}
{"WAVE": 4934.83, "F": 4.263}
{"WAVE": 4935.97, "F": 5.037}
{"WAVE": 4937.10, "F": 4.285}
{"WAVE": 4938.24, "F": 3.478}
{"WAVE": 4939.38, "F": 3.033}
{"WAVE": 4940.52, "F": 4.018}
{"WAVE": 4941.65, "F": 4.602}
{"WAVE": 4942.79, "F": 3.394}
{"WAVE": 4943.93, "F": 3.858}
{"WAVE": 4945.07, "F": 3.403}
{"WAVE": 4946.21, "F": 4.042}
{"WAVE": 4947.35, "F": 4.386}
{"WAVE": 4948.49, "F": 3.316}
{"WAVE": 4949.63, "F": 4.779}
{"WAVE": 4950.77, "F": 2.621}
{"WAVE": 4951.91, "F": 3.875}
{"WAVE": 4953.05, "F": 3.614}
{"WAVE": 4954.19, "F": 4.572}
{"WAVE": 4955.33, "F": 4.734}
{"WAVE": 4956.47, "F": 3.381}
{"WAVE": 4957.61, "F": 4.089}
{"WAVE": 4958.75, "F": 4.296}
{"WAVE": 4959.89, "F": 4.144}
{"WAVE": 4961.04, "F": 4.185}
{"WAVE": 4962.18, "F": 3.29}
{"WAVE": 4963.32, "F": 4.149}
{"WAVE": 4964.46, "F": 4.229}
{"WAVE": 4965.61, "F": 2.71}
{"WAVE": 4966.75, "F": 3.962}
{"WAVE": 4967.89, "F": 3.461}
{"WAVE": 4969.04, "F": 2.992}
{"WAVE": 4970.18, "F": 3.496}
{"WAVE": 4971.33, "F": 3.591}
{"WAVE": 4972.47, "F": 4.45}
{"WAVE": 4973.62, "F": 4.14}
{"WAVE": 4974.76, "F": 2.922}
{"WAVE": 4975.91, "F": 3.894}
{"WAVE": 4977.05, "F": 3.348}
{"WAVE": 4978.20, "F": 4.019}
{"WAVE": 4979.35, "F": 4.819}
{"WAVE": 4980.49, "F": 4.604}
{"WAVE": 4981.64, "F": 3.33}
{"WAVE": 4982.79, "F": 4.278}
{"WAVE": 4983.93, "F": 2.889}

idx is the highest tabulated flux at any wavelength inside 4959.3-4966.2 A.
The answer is 4.229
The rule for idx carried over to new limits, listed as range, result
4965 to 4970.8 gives 3.962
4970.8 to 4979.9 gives 4.819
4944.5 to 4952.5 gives 4.779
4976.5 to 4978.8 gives 4.019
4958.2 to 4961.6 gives 4.296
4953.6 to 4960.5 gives 4.734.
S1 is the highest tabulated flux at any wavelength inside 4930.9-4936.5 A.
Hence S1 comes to 5.037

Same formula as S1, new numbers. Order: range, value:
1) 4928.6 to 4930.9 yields 4.635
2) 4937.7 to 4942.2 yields 4.602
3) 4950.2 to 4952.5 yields 3.875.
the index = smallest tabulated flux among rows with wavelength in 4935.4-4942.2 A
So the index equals 3.033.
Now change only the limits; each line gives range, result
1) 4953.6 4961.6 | 3.381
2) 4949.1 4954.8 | 2.621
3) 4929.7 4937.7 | 2.91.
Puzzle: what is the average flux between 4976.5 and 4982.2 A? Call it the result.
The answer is 4.03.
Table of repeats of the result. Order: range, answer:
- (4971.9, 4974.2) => 4.29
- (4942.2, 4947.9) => 3.81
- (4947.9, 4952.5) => 3.65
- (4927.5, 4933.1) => 3.71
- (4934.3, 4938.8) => 4.27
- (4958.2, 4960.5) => 4.21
